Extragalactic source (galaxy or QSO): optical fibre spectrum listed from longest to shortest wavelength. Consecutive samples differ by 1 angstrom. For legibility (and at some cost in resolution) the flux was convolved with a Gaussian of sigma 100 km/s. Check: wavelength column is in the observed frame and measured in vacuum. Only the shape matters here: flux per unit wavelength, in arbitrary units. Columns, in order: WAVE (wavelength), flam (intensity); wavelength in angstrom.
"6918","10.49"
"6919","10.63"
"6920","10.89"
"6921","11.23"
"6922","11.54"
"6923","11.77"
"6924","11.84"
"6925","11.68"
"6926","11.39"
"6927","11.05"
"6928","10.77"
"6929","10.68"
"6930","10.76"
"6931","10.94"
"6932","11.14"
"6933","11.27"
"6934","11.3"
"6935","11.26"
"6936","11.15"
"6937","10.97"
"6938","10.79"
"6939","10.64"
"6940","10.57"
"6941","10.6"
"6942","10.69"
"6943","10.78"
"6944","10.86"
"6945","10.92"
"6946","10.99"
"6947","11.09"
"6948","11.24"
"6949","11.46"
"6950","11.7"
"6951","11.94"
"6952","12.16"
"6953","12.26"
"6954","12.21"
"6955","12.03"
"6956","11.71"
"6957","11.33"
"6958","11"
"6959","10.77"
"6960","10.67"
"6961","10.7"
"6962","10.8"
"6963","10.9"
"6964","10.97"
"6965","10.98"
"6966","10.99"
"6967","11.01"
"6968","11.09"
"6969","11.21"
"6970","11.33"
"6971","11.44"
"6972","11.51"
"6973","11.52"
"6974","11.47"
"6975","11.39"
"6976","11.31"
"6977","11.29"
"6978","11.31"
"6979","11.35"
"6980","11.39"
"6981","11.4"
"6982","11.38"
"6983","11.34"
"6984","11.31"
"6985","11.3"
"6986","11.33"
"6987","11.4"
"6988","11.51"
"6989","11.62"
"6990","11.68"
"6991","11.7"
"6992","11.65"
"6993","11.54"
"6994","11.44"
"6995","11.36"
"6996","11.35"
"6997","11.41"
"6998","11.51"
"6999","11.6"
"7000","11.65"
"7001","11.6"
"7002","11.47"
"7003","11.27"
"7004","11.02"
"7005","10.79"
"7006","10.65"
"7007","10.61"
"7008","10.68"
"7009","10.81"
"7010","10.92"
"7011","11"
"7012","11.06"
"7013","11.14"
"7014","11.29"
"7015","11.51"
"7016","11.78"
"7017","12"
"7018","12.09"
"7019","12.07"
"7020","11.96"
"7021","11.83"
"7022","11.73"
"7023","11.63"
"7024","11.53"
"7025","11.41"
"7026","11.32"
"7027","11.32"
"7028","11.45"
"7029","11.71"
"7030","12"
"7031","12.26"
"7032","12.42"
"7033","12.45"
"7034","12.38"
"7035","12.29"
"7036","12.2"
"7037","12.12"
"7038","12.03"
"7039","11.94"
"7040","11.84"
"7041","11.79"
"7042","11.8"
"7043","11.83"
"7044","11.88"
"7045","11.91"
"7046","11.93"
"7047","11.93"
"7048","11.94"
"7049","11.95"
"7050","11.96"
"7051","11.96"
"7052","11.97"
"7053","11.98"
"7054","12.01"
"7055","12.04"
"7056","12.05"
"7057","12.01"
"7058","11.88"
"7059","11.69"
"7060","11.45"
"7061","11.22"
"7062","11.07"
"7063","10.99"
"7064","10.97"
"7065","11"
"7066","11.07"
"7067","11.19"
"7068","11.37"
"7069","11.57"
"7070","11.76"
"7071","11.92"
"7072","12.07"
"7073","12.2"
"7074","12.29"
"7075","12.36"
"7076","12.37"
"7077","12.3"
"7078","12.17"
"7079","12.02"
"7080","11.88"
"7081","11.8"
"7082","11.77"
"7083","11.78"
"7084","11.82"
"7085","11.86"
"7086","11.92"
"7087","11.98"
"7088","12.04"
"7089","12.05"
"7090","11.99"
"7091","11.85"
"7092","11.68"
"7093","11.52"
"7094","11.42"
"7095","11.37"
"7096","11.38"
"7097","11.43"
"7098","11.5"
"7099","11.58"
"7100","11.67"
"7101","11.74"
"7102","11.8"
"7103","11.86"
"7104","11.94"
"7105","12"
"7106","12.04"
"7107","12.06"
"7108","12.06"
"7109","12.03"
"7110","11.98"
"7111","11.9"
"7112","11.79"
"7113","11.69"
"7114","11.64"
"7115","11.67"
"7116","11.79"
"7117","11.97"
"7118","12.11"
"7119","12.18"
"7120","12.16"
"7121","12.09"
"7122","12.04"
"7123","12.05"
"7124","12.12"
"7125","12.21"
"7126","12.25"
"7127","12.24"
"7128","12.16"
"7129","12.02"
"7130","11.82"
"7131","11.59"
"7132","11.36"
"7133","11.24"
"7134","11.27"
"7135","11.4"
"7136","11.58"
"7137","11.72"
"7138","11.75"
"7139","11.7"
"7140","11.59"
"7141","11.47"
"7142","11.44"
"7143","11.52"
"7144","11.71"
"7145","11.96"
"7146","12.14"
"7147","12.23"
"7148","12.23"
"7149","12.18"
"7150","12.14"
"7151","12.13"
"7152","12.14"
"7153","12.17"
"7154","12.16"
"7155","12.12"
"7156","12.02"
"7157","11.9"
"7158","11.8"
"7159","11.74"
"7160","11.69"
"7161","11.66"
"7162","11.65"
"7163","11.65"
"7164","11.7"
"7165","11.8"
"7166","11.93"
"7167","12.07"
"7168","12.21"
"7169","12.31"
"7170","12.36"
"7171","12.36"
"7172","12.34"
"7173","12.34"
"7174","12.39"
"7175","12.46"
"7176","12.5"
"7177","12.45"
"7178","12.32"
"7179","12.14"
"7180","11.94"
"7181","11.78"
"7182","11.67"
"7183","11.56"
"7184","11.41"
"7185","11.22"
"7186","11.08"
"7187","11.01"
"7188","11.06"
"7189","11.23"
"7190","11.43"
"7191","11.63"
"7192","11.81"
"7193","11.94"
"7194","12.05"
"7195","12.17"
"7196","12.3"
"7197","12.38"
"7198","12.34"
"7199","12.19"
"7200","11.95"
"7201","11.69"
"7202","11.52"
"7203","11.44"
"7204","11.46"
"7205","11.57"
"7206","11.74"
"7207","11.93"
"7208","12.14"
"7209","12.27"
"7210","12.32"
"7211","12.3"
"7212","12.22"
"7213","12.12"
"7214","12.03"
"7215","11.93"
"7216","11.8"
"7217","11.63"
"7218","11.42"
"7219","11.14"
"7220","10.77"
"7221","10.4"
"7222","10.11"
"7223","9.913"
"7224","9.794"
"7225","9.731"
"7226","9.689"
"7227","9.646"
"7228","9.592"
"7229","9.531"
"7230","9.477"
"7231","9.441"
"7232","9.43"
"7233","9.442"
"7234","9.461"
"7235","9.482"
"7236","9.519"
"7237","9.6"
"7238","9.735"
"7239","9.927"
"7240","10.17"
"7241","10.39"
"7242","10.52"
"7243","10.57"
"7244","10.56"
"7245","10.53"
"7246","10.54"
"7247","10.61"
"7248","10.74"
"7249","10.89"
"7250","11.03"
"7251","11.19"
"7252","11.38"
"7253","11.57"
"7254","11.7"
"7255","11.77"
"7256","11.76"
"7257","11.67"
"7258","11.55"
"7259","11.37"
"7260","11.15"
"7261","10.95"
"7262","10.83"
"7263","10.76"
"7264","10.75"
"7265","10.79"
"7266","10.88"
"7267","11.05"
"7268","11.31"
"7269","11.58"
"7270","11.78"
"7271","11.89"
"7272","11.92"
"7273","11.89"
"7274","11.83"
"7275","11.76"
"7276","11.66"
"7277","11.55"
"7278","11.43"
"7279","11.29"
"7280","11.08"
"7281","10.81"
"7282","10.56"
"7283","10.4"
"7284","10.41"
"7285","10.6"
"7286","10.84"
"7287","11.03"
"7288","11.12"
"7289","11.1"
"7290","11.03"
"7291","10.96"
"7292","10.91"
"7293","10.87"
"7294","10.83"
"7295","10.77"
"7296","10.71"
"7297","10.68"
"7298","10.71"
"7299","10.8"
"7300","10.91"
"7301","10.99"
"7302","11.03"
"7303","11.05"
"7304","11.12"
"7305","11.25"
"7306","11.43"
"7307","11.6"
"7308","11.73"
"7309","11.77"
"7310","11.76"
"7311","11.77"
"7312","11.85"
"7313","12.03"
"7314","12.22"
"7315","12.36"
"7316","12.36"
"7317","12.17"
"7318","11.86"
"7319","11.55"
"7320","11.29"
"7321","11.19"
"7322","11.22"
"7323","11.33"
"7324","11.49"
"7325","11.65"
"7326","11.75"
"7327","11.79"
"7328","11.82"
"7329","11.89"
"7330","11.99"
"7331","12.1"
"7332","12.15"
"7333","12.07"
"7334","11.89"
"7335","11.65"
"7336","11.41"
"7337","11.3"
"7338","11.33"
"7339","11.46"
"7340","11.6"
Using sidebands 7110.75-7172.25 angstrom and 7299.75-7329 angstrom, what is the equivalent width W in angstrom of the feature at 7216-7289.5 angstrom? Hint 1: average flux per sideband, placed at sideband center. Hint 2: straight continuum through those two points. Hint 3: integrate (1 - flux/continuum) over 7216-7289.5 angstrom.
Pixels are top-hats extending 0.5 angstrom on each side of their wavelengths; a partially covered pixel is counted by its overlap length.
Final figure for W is 6.0 angstrom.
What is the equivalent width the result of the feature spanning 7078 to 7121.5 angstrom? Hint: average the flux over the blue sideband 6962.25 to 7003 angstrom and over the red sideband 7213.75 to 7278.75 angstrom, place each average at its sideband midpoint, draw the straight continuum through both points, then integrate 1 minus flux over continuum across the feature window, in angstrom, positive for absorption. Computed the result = -2.9 angstrom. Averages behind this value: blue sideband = 11.4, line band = 11.8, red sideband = 10.8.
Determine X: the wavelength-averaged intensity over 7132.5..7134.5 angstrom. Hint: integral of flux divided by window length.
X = 11.3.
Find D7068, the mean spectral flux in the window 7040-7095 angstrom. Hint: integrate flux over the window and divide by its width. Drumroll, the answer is 11.8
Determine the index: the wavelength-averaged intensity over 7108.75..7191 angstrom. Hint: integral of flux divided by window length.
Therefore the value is 11.9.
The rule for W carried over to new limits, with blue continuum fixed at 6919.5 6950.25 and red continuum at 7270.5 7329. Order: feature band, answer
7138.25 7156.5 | -1.15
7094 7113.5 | -0.98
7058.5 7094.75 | -1.75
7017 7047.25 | -2.02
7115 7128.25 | -1.02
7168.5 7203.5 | -1.99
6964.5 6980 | -0.23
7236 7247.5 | 1.07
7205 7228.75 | 0.29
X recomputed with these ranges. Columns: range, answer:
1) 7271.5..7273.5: 11.9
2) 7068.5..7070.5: 11.7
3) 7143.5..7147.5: 12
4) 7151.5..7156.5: 12.1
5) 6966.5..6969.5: 11.1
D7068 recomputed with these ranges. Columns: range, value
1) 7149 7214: 11.9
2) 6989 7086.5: 11.7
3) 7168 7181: 12.3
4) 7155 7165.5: 11.8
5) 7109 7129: 12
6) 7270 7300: 11.1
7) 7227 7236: 9.49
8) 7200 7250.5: 10.7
